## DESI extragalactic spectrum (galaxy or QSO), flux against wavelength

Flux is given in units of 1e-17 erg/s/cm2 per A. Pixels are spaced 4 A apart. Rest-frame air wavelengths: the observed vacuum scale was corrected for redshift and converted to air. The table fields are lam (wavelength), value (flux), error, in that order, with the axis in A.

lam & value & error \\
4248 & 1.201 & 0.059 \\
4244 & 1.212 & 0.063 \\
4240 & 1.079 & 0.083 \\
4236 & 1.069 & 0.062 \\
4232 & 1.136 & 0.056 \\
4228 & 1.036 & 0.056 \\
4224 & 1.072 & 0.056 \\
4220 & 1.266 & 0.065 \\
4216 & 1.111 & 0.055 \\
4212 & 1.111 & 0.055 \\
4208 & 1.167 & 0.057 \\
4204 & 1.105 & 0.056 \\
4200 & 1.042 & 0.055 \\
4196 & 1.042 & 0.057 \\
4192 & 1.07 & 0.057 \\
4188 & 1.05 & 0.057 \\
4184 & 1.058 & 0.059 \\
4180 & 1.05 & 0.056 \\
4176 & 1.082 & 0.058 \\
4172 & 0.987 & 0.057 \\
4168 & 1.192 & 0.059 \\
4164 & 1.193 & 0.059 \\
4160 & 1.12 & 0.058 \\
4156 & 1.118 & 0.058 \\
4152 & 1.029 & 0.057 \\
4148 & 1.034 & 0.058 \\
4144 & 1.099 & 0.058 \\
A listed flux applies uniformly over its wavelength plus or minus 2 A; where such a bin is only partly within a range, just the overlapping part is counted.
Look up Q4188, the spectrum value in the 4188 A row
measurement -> 1.05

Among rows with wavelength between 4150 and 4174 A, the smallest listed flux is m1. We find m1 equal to 0.987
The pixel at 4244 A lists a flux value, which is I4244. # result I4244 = 1.212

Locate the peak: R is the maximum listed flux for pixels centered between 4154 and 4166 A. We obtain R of 1.193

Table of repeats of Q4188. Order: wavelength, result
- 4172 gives 0.987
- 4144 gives 1.099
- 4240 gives 1.079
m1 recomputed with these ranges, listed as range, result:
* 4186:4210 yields 1.042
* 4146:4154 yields 1.029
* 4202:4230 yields 1.036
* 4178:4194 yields 1.05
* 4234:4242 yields 1.069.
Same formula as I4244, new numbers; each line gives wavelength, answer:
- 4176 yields 1.082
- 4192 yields 1.07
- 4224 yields 1.072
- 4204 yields 1.105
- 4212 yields 1.111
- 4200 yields 1.042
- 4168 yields 1.192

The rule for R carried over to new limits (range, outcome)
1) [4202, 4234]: 1.266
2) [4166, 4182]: 1.192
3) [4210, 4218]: 1.111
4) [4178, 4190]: 1.058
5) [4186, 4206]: 1.105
